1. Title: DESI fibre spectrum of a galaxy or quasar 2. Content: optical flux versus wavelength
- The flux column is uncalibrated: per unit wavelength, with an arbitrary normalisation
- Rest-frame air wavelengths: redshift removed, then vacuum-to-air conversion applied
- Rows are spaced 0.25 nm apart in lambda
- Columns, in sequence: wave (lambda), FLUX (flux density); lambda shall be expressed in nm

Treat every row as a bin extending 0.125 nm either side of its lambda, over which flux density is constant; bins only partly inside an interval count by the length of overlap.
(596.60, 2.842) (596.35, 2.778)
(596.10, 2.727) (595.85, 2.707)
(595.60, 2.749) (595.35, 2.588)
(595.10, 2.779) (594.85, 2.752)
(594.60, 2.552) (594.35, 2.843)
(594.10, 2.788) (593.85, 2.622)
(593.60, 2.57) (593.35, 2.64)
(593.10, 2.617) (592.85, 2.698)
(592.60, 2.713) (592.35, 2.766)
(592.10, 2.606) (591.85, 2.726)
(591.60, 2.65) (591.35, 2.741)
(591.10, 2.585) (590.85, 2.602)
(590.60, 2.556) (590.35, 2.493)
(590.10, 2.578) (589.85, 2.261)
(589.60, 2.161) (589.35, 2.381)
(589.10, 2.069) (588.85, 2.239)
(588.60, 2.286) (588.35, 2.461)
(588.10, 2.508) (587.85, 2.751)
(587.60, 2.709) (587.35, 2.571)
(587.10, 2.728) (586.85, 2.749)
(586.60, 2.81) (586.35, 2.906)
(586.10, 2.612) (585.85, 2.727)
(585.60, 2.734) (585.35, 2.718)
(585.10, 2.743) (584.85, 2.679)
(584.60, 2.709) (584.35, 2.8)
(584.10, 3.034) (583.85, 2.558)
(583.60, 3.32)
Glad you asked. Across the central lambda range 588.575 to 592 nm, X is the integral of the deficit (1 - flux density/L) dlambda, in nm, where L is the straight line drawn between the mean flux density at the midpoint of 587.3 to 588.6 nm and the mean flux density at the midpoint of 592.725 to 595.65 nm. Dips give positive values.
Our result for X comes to 0.204 nm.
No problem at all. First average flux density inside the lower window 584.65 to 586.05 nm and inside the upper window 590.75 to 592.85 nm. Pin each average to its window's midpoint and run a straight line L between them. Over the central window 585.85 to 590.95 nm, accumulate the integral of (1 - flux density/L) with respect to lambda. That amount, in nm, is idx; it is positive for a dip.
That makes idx 0.32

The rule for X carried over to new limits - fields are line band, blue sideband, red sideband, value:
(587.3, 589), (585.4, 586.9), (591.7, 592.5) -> 0.150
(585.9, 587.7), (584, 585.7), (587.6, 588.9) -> -0.082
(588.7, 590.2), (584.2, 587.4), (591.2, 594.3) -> 0.238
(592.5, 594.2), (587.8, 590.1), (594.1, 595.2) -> -0.009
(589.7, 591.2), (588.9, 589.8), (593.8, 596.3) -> -0.127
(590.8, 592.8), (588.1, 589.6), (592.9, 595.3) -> -0.131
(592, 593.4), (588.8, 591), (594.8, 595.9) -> -0.069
